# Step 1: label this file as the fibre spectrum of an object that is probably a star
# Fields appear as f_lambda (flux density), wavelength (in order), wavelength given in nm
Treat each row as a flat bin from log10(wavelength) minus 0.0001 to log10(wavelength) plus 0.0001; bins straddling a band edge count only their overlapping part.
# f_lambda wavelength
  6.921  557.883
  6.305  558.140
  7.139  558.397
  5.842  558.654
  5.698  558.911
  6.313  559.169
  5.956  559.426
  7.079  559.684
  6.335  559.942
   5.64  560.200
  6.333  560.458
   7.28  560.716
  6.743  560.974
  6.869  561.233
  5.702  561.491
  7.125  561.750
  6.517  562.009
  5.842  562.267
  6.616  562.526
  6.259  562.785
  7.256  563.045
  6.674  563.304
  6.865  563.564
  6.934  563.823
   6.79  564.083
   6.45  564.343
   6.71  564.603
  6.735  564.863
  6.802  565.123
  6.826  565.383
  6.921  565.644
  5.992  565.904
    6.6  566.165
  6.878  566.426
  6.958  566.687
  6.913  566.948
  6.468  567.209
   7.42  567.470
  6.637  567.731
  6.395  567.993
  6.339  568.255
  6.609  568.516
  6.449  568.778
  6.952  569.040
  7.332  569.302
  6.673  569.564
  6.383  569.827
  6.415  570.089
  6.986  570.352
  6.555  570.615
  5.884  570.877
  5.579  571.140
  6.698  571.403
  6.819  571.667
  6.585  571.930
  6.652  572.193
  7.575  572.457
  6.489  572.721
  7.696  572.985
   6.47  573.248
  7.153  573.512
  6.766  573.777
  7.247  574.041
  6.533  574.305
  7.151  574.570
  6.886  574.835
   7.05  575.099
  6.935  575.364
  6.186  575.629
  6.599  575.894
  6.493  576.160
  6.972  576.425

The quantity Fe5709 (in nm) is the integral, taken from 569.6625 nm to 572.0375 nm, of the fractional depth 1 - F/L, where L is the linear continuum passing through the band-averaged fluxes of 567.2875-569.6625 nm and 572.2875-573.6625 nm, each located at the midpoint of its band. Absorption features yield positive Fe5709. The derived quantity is 0.164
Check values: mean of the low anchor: 6.75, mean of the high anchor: 7.06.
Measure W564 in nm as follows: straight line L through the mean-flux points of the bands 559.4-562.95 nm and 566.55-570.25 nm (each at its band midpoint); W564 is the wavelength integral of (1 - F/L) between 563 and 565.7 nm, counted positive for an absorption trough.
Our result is -0.09 nm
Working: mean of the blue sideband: 6.47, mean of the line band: 6.8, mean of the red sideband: 6.71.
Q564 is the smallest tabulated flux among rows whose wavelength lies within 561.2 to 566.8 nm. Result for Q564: 5.702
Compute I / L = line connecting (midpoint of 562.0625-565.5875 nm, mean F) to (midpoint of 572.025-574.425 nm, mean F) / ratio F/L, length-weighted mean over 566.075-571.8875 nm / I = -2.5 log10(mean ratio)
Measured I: 0.03 mag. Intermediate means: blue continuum 6.68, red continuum 6.95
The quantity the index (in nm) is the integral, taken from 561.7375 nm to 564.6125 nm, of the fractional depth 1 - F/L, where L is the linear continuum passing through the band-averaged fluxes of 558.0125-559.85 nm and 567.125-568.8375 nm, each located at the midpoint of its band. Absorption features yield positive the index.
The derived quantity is -0.079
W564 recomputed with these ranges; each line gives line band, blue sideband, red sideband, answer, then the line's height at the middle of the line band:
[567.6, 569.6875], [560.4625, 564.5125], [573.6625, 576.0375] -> 0.02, 6.73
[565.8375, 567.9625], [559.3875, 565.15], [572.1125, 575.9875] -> -0.01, 6.71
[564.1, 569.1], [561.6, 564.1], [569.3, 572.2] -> -0.07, 6.6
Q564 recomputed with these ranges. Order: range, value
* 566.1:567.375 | 6.468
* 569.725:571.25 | 5.579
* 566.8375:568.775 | 6.339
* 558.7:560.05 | 5.698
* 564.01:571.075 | 5.884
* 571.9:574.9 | 6.47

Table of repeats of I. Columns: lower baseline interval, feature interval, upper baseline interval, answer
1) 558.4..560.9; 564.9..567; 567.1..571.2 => -0.04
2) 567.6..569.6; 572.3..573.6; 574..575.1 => -0.03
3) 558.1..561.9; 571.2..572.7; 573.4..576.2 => 0.00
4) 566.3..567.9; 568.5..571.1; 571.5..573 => 0.05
